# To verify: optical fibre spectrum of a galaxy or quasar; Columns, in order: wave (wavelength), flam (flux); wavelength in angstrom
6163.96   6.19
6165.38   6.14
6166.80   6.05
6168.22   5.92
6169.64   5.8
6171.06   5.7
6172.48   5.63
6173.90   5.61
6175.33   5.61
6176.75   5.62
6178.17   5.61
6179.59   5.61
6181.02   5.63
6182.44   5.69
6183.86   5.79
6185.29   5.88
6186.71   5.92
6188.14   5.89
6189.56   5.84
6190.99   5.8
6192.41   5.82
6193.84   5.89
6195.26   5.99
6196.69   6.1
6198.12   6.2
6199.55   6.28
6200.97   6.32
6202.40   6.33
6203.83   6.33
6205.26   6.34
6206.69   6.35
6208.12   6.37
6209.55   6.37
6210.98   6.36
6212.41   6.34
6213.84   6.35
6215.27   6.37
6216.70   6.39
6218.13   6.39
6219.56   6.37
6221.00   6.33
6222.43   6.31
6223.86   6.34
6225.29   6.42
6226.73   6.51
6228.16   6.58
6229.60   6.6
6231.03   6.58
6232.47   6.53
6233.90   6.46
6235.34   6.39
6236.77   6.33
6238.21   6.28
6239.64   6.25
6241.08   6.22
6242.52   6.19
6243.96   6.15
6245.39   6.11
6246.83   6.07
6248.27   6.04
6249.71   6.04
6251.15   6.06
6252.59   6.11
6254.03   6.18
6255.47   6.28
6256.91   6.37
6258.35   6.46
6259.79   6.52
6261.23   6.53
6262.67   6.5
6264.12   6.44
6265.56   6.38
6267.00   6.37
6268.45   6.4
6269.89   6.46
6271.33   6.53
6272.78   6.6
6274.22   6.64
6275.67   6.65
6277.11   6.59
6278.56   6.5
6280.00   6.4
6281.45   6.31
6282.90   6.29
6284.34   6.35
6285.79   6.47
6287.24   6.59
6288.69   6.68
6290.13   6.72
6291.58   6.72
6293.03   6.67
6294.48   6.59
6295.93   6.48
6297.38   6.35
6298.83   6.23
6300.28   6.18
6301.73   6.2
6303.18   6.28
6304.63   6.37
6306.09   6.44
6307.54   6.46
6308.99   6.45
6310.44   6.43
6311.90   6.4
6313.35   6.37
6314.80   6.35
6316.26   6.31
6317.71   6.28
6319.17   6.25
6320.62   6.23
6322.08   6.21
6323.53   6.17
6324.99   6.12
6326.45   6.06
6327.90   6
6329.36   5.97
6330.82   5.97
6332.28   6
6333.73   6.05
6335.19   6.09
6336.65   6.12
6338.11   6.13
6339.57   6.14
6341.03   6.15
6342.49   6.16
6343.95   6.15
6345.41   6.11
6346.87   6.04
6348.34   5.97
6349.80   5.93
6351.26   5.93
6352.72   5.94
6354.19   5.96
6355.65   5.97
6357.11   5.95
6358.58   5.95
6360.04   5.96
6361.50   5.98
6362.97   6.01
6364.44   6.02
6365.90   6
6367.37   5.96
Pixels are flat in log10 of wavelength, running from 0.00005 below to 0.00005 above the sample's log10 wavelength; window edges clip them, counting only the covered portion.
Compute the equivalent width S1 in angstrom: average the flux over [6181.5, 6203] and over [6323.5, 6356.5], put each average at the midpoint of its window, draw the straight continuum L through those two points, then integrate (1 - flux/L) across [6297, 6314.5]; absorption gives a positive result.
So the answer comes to -0.9 angstrom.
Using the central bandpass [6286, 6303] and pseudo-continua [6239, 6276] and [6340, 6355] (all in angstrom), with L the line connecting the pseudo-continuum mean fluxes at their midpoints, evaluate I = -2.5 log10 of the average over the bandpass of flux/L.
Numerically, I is -0.05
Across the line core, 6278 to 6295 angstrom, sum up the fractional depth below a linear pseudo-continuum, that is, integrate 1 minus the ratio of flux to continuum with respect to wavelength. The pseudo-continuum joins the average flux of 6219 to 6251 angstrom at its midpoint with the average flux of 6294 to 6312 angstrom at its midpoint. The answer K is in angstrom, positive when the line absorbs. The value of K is -0.4 angstrom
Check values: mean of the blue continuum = 6.32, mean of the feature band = 6.52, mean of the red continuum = 6.37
